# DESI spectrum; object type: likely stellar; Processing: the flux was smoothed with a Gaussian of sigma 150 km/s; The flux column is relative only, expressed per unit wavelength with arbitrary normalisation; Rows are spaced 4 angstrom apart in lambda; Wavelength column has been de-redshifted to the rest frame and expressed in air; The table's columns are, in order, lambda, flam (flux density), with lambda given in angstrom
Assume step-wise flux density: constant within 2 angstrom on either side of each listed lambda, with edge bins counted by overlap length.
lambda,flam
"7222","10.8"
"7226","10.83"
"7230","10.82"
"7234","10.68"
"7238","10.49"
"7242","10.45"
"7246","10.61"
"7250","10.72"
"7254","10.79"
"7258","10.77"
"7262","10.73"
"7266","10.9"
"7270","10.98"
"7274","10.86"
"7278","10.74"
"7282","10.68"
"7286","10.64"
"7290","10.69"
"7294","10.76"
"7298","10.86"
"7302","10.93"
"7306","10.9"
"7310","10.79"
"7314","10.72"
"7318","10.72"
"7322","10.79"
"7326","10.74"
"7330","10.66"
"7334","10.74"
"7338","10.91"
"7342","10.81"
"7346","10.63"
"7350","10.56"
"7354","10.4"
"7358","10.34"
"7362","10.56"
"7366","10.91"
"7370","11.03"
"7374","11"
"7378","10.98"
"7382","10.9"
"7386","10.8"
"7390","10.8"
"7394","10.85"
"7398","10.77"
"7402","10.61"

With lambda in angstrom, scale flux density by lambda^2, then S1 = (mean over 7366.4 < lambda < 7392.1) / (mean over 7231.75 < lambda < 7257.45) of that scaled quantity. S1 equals 1.1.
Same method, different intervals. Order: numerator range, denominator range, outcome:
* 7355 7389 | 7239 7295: 1.04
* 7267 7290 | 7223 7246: 1.02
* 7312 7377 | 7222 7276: 1.02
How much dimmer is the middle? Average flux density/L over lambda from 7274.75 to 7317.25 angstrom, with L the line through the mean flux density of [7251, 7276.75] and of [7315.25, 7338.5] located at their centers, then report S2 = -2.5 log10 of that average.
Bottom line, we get 0.00 mag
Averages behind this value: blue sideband 10.8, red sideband 10.7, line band 10.8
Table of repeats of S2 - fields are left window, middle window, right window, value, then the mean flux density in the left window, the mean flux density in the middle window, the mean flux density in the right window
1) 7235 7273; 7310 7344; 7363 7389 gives 0.01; 10.7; 10.8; 10.9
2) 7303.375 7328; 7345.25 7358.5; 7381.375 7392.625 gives 0.03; 10.8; 10.5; 10.8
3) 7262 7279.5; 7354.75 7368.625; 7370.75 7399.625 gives 0.03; 10.9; 10.6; 10.9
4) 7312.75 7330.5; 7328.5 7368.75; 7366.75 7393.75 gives 0.02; 10.7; 10.7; 10.9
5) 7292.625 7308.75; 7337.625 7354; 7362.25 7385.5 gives 0.02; 10.9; 10.7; 10.9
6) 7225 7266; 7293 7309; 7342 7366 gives -0.02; 10.7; 10.9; 10.6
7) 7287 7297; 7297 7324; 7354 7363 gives -0.02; 10.7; 10.8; 10.4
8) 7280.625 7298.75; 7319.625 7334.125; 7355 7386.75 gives 0.00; 10.7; 10.7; 10.8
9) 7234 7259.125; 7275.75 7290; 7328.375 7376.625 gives 0.00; 10.6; 10.7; 10.7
